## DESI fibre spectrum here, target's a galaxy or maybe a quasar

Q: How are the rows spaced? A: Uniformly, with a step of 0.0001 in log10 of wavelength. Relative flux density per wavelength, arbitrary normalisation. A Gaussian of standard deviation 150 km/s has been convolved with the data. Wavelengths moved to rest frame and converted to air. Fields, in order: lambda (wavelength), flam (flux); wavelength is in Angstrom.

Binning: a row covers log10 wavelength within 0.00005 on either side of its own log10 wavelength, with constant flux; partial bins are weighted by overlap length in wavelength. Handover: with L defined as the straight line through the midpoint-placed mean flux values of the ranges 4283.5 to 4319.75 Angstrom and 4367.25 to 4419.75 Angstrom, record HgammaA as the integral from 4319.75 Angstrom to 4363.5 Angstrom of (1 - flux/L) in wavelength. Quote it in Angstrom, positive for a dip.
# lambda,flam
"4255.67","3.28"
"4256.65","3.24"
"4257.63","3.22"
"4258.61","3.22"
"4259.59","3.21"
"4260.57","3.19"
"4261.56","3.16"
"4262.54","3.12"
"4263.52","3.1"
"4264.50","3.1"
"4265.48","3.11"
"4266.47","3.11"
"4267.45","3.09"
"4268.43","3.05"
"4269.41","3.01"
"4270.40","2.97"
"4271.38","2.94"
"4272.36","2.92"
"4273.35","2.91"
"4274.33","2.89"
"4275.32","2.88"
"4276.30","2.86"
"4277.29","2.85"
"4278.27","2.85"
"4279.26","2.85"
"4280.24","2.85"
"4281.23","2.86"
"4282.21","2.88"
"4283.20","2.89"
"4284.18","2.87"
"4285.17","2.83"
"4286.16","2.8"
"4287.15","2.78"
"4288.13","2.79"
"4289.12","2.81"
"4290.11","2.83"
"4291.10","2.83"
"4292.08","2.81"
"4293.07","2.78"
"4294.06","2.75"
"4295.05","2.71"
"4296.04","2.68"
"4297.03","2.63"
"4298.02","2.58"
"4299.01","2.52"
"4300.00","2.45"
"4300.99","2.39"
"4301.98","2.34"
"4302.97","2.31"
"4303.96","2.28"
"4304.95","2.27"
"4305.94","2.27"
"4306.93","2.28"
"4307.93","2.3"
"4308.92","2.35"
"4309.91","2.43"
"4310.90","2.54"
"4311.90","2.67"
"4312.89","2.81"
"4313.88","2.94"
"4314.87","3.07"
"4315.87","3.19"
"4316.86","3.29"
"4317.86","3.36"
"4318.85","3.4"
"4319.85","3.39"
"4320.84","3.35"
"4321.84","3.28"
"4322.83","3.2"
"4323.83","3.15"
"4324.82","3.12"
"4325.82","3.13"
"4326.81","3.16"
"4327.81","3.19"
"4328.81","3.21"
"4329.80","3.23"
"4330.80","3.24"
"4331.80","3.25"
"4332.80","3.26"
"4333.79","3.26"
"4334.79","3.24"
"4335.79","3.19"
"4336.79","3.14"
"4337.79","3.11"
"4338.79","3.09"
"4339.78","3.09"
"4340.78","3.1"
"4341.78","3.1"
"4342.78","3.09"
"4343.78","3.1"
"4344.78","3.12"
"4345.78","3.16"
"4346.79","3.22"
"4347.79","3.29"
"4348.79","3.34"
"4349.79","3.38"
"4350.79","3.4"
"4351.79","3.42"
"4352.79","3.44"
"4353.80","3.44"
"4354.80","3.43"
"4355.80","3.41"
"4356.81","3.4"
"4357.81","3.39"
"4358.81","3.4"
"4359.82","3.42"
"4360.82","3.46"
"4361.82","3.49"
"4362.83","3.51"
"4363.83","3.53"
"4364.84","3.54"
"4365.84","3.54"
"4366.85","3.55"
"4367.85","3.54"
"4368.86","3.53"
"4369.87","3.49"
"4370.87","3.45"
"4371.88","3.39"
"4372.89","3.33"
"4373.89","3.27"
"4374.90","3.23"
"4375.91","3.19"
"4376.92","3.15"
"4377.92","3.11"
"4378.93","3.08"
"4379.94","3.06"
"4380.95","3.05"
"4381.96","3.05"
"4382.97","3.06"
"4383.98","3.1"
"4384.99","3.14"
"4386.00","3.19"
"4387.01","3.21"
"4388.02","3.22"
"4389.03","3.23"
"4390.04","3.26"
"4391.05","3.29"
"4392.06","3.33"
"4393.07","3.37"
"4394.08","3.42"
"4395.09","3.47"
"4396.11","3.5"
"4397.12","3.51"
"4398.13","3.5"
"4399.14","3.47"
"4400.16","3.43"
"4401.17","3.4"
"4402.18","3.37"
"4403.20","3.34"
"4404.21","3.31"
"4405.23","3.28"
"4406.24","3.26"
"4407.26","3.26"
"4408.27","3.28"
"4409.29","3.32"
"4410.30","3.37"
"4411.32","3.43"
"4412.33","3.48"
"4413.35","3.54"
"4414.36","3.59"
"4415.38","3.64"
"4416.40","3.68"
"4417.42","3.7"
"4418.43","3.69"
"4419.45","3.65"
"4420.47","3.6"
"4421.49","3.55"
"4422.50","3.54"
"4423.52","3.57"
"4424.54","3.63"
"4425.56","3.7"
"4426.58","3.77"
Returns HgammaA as -4.18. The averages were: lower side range 2.7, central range 3.27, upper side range 3.35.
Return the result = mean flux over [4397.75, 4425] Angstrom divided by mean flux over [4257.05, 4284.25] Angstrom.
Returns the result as 1.2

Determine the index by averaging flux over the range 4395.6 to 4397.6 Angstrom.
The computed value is 3.5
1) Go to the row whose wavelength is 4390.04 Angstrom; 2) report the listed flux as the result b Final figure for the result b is 3.26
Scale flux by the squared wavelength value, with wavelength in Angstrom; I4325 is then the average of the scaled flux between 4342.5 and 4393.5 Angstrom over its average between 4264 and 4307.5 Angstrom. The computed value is 1.2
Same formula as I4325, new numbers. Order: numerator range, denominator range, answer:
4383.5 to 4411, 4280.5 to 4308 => 1.33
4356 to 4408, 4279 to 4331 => 1.22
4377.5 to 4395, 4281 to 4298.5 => 1.20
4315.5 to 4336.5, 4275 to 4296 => 1.17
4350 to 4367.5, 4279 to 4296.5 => 1.27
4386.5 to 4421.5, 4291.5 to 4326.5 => 1.29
